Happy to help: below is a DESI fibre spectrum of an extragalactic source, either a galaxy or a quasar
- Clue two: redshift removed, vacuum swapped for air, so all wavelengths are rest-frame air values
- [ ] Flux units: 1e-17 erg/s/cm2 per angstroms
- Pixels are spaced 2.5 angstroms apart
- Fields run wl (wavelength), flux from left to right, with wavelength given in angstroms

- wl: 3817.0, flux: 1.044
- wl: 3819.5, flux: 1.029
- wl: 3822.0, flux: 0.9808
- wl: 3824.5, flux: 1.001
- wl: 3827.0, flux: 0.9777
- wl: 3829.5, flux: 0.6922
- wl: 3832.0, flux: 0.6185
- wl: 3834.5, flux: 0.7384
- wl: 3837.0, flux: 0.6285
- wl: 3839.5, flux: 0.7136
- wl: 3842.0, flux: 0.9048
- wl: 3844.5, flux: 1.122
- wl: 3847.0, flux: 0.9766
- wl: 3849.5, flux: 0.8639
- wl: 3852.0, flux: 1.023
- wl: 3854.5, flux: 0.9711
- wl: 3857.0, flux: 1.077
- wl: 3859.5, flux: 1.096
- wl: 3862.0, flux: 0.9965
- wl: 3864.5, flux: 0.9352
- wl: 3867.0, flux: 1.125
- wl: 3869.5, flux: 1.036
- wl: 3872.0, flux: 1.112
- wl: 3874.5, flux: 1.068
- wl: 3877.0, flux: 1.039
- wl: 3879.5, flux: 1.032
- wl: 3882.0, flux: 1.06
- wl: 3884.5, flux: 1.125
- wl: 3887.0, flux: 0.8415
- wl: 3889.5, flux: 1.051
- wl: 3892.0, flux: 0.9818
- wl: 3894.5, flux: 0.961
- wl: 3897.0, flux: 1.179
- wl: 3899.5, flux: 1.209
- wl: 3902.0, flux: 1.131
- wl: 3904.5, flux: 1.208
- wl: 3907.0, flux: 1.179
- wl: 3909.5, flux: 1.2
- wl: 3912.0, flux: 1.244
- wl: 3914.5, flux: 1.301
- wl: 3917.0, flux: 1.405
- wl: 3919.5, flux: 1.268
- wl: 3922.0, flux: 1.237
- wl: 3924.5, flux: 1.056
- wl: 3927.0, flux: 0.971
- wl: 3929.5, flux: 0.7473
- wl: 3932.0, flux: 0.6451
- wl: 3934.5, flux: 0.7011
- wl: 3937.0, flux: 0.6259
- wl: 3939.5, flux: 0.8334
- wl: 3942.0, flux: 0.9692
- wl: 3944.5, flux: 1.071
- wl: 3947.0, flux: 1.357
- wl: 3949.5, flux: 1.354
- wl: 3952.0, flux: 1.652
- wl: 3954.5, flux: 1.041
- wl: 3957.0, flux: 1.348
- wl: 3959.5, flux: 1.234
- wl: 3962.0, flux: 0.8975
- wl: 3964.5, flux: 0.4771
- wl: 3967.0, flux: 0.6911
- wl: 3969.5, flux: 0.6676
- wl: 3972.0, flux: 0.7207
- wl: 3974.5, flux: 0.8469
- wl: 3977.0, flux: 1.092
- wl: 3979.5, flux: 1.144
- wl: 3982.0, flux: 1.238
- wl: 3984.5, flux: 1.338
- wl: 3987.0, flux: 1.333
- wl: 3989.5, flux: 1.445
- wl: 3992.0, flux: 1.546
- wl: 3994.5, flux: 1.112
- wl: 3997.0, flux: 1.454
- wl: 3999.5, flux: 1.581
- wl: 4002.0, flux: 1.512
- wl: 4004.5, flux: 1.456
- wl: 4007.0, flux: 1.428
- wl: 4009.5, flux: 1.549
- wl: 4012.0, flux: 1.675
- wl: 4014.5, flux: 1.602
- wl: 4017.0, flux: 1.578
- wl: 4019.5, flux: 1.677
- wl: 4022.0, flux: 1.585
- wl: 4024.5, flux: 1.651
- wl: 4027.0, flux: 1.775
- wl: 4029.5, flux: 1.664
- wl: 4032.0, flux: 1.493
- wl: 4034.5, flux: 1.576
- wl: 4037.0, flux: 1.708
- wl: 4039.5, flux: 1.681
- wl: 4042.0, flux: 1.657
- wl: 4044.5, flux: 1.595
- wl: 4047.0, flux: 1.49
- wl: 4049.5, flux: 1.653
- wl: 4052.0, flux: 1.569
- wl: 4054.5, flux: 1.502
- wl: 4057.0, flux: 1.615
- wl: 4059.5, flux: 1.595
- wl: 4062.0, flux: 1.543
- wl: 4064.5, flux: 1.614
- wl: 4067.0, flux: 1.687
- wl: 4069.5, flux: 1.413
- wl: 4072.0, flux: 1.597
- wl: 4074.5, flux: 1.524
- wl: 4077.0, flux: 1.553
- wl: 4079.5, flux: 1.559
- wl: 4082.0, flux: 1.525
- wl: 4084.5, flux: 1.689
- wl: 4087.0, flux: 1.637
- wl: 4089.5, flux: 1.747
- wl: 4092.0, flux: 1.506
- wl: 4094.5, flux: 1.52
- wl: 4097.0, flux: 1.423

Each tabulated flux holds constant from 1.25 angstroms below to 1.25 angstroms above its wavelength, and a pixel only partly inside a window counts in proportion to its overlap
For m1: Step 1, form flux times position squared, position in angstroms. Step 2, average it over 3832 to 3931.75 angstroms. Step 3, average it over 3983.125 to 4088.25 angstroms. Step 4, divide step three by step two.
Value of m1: 1.62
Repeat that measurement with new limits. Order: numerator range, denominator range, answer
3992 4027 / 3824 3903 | 1.69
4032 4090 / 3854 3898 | 1.68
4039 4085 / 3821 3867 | 1.93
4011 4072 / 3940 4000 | 1.46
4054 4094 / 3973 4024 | 1.16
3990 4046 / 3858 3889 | 1.62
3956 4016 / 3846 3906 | 1.24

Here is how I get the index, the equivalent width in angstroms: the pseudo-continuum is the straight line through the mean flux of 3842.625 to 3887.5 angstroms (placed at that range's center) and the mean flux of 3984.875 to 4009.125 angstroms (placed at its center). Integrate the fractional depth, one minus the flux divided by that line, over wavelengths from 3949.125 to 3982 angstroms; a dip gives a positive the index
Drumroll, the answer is 7.9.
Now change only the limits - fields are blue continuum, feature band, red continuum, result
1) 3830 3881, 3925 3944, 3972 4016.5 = 6.0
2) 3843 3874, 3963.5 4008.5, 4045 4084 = 6.3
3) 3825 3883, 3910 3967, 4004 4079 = 8.0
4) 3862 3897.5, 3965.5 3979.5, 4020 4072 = 5.4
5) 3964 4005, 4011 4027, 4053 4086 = -3.7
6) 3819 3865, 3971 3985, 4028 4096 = 2.9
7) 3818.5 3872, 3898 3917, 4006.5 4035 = -0.8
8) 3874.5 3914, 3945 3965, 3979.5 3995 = 0.9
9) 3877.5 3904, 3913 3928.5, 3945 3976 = -2.3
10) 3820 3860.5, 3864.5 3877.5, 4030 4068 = -0.8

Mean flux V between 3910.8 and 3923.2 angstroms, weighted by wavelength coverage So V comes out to 1.29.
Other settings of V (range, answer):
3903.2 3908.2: 1.19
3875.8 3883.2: 1.04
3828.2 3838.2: 0.671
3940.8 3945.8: 1.02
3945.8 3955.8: 1.35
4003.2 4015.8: 1.54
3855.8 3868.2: 1.05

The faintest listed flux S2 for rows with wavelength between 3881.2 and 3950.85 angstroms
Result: 0.6259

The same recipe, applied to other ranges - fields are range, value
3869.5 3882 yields 1.032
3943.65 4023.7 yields 0.4771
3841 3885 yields 0.8639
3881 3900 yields 0.8415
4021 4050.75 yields 1.49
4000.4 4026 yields 1.428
